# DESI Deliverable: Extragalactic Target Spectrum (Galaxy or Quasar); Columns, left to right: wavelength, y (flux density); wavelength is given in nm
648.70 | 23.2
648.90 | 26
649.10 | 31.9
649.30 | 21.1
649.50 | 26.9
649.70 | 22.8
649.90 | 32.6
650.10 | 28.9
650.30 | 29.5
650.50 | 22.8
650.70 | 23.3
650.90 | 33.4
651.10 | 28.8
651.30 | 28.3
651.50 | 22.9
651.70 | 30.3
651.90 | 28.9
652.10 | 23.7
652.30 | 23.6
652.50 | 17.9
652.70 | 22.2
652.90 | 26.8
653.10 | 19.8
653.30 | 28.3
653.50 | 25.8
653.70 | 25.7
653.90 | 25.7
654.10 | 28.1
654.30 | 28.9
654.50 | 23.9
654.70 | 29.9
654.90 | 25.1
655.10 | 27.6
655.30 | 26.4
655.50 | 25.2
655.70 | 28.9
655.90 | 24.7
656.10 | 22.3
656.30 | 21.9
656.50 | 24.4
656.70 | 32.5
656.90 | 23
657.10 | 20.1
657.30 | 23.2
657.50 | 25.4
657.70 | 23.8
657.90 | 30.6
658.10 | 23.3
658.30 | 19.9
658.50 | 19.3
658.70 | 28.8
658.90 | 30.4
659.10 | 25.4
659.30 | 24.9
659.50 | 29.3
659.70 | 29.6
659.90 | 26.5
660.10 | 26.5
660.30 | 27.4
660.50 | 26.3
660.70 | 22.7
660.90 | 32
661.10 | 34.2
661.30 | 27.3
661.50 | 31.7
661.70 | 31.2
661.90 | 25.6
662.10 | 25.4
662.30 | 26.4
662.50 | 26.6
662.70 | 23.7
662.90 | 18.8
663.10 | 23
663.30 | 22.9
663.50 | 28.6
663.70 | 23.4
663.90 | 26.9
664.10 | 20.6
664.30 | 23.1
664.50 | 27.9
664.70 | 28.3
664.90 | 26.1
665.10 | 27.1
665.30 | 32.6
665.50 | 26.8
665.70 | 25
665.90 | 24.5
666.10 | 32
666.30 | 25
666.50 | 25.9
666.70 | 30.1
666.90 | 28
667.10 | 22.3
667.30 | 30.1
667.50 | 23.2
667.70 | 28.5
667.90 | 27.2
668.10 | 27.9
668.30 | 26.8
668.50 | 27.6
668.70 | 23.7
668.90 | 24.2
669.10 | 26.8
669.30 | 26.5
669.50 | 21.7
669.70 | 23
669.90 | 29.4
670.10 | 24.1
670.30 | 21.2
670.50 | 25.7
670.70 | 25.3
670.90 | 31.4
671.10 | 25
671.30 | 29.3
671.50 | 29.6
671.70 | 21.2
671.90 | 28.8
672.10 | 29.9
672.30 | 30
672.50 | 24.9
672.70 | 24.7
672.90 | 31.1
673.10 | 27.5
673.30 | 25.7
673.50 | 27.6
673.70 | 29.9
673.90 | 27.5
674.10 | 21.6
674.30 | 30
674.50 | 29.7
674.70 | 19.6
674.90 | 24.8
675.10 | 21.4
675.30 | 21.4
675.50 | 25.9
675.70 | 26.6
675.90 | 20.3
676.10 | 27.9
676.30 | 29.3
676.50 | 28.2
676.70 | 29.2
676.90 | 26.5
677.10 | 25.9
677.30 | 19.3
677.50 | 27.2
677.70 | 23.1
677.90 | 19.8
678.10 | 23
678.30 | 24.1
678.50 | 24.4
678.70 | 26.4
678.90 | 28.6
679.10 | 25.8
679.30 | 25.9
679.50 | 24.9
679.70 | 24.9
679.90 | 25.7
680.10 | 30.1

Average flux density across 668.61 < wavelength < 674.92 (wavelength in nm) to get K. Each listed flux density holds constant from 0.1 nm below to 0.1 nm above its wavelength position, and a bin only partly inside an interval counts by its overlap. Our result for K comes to 26.3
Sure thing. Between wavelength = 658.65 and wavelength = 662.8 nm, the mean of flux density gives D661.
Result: 27.7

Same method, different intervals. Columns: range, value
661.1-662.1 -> 29.1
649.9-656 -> 26.3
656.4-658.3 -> 24.9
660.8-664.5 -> 26.2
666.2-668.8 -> 26.6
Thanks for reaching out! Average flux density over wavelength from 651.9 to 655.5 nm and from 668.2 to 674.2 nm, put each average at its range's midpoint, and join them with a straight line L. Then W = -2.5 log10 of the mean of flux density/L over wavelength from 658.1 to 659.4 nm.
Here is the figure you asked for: 0.04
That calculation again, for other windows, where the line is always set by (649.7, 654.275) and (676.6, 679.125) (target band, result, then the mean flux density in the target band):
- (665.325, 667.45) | -0.07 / 27.1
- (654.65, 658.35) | 0.03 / 25.2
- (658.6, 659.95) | -0.08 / 27.9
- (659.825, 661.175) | -0.08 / 27.9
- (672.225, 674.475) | -0.09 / 27.4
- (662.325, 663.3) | 0.11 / 23.3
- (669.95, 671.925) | -0.04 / 26.1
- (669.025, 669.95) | 0.00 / 25.2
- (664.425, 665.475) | -0.11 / 28.3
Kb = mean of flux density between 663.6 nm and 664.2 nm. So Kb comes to 23.6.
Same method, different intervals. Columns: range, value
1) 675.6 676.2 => 24.9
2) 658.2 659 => 24.6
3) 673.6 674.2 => 26.3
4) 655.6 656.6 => 24.4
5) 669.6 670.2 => 25.5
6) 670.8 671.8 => 27.3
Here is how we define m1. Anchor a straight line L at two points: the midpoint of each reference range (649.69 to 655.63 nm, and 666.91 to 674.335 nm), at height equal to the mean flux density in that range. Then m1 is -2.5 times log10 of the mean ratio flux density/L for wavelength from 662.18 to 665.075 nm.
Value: 0.069 mag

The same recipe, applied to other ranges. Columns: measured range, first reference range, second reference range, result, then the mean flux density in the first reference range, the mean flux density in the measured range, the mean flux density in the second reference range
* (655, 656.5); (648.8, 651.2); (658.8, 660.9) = 0.08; 27.3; 25.2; 27.1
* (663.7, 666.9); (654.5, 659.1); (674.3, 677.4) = -0.06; 25.3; 26.7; 25.2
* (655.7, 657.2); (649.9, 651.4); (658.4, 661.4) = 0.13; 28.2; 24.4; 27.4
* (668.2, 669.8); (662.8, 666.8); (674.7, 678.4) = 0.02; 25.9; 25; 24.5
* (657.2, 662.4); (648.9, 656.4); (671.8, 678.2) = -0.03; 26.1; 26.8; 25.9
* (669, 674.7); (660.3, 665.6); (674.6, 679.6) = -0.05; 26.5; 26.6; 24.8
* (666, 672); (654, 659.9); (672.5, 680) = -0.03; 25.8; 26.4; 25.5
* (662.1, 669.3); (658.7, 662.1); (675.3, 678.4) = 0.04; 28.1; 26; 25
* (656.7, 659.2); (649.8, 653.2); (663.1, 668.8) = 0.06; 26.1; 24.8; 26.4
